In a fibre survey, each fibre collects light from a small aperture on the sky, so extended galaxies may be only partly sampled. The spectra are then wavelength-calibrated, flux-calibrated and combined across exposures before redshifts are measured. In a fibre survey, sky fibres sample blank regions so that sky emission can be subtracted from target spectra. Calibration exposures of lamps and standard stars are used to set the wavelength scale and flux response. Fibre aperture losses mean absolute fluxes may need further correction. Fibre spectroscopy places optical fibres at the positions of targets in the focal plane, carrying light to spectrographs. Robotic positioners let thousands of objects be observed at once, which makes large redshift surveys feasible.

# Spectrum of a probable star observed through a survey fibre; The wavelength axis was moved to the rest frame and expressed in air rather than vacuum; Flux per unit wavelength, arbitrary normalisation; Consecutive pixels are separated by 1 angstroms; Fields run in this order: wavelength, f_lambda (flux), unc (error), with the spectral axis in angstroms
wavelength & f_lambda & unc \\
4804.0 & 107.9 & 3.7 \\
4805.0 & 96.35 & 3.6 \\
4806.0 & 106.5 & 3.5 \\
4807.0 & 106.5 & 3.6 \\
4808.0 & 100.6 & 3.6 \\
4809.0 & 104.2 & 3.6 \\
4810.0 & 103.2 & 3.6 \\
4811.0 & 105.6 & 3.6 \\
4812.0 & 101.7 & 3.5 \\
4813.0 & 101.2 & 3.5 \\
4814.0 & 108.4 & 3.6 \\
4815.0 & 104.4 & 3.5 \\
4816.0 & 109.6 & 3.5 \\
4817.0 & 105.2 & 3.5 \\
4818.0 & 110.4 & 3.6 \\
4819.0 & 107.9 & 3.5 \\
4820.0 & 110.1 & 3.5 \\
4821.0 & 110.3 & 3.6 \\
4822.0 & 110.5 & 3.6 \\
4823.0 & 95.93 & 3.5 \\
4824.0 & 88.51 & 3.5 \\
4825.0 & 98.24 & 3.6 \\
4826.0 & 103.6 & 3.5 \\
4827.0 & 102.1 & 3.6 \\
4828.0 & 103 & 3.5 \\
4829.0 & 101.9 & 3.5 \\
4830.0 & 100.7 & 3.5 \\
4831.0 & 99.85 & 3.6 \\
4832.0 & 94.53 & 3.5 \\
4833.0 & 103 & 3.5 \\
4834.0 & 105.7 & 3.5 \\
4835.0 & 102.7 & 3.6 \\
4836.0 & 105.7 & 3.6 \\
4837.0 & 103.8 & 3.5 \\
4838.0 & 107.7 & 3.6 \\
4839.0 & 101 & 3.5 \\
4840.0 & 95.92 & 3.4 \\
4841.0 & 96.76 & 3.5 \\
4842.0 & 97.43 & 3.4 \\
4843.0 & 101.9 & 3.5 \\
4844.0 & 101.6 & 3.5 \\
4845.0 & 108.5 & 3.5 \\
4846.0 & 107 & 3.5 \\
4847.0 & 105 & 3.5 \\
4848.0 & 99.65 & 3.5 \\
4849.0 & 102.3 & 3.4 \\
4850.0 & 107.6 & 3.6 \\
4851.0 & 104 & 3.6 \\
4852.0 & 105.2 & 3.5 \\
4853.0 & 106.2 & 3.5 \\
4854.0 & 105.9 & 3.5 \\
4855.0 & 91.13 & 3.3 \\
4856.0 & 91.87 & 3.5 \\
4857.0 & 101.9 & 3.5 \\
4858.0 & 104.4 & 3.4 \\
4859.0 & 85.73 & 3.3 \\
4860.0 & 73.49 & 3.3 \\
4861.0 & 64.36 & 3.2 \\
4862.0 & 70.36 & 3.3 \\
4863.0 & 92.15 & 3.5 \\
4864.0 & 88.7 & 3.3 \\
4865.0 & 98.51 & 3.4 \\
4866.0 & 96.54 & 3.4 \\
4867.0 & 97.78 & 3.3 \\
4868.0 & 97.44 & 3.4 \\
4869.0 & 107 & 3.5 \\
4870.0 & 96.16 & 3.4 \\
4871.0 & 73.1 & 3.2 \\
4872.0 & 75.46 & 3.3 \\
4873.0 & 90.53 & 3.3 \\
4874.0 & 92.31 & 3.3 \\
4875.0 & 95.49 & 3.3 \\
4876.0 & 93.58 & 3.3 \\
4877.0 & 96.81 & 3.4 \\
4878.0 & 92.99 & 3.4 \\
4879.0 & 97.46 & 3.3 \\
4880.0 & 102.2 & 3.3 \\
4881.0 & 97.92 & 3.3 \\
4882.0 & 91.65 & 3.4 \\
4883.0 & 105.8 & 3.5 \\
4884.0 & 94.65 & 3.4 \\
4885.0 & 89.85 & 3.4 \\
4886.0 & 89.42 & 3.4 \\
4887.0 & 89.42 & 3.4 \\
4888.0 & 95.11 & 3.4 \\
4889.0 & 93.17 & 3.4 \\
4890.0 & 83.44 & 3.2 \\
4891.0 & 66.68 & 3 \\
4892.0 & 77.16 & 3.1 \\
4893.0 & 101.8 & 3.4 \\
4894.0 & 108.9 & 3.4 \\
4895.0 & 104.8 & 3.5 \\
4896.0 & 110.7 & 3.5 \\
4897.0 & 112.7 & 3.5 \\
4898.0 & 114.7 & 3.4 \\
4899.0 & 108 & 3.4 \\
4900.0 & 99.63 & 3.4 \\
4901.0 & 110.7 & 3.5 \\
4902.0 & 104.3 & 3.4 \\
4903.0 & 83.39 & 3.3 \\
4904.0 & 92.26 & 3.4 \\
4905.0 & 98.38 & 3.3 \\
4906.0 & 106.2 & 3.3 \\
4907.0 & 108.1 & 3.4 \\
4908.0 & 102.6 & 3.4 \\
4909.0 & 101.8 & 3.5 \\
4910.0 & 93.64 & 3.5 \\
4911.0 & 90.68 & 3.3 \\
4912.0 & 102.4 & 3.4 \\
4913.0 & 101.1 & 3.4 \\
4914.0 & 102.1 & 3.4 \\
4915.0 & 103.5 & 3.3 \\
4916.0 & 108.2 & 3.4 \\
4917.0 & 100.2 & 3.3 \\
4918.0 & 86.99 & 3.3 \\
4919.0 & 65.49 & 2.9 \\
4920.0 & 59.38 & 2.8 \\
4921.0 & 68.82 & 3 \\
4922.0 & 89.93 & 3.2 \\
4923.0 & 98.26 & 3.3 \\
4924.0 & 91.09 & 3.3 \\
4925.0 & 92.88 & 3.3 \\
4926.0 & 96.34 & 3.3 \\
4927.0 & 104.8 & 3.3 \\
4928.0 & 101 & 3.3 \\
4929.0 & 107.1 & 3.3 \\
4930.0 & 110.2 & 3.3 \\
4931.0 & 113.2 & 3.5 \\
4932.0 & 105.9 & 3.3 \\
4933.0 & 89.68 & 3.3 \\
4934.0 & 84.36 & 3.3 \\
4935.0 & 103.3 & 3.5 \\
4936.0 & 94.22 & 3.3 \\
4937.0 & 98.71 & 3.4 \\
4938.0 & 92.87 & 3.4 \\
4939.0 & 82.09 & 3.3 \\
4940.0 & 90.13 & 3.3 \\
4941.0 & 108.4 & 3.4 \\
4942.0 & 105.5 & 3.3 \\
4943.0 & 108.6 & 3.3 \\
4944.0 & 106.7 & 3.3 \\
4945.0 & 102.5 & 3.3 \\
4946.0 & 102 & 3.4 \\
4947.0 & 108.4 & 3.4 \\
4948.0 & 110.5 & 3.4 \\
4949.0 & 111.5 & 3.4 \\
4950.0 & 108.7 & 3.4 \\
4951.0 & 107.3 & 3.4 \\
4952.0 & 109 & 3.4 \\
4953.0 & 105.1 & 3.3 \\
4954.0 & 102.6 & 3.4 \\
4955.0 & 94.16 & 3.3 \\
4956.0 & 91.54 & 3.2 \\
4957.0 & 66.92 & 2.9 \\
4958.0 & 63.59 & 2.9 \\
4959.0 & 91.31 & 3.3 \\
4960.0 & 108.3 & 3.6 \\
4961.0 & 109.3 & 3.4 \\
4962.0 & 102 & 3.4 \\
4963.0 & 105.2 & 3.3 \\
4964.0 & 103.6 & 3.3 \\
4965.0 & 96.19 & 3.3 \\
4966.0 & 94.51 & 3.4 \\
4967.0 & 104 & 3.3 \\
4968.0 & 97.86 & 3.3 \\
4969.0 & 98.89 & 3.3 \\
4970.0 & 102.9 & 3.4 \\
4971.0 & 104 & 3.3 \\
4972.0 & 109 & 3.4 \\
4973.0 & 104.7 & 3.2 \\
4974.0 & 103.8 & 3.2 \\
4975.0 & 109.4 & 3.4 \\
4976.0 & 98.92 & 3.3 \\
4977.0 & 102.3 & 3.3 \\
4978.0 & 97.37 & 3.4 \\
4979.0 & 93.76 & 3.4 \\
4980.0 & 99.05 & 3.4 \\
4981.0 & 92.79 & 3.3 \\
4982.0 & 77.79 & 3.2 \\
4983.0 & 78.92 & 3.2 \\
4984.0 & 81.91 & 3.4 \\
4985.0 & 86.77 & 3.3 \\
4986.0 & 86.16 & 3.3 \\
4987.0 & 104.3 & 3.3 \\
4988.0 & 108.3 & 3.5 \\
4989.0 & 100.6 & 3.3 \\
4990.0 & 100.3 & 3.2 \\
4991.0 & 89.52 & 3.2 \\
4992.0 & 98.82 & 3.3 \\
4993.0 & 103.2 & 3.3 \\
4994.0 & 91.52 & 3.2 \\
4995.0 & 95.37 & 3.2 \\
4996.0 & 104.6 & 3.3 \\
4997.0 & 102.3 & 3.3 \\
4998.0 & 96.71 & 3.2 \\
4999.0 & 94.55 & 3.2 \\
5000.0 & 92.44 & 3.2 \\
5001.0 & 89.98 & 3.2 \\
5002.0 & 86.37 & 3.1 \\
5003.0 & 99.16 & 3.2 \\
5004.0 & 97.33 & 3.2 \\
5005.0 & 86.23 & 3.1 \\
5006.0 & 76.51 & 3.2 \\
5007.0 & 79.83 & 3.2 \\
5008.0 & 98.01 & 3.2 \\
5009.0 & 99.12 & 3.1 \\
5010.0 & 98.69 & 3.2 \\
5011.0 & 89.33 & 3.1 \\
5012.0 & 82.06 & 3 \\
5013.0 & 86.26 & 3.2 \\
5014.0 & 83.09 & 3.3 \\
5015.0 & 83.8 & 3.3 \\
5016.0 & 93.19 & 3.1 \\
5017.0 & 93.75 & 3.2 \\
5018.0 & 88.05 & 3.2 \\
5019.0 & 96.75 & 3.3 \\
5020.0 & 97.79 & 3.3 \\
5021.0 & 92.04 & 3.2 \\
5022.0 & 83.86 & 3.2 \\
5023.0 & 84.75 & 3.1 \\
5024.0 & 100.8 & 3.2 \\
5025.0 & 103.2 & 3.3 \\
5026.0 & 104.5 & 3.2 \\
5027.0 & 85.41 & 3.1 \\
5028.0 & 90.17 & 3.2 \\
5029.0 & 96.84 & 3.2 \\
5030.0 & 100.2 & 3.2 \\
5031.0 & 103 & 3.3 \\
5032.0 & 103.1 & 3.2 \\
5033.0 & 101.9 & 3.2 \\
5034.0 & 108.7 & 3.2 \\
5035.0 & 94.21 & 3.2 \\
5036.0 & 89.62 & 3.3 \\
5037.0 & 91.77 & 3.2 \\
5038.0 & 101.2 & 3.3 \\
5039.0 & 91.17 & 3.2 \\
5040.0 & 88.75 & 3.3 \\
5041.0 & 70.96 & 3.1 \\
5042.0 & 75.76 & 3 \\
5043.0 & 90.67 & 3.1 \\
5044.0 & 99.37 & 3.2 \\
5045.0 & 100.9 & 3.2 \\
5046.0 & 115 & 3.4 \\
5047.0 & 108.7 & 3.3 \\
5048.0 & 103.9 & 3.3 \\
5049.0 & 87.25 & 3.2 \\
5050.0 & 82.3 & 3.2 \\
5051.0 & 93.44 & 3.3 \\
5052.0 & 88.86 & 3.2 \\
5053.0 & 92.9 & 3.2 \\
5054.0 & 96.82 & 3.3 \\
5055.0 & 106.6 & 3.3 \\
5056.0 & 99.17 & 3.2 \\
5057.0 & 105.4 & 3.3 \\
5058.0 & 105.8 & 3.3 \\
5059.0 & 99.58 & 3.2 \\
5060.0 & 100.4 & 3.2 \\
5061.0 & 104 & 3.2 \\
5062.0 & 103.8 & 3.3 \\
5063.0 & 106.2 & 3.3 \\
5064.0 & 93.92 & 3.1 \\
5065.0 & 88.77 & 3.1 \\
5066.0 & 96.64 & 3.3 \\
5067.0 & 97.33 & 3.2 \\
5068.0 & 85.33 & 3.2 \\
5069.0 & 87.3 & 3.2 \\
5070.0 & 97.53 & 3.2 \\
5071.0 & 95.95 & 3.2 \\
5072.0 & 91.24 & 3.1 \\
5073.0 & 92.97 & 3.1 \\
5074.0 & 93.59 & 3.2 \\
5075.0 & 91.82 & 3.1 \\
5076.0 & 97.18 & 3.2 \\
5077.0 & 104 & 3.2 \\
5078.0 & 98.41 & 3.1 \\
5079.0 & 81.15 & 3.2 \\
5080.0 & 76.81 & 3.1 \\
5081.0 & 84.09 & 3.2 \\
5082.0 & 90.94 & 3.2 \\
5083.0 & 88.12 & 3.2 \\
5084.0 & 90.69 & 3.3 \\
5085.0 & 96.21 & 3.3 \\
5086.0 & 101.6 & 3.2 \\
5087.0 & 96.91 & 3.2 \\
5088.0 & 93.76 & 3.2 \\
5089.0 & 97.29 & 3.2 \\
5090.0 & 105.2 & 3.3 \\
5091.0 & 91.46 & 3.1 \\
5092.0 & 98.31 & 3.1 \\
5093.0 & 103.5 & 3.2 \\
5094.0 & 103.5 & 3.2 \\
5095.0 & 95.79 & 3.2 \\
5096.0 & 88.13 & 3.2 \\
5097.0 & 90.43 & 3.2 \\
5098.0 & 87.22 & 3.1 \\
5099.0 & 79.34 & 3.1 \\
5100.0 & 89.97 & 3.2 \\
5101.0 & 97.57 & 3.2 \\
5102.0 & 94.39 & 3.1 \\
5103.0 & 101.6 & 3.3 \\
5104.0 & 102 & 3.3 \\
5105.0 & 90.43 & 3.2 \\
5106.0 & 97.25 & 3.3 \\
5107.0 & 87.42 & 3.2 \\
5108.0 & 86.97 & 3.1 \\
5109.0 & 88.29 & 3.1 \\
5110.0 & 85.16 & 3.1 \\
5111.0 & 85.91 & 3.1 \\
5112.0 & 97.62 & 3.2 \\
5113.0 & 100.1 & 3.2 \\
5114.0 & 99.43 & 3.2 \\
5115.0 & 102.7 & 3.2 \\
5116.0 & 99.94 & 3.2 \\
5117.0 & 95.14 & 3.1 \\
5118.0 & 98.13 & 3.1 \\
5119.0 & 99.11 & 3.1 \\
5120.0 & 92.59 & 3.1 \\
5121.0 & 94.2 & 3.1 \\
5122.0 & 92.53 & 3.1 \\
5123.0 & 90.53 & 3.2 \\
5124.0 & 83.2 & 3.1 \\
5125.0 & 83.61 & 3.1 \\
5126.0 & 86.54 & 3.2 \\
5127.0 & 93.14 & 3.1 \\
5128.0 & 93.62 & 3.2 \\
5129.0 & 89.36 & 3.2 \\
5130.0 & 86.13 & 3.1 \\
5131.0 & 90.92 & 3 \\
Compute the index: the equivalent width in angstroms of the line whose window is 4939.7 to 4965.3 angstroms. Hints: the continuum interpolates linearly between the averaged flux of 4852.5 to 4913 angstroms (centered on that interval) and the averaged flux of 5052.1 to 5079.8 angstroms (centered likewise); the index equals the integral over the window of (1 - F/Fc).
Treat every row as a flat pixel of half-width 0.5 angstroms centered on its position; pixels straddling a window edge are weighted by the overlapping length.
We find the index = -1.38 angstroms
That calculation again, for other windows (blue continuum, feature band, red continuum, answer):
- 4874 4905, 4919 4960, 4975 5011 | -0.5 angstroms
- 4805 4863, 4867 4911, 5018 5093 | 1.3 angstroms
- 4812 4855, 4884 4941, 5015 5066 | 2.4 angstroms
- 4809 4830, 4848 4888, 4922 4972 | 3.3 angstroms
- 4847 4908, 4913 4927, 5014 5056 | 0.7 angstroms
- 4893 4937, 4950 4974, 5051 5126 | -0.4 angstroms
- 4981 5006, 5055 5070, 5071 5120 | -0.7 angstroms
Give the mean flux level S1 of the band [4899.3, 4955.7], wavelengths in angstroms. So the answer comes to 98.7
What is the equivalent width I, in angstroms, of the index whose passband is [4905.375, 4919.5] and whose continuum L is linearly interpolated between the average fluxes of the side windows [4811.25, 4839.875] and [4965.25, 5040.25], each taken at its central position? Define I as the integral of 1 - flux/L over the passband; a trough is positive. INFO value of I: 0.2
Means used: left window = 103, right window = 95.1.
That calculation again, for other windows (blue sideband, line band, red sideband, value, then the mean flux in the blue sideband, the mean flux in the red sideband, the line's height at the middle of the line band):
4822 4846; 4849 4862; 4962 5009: 0.8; 101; 96.3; 101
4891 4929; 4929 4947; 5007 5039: -0.7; 97.1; 94.1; 96.4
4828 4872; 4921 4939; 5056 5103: -0.1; 97.5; 94.9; 96.6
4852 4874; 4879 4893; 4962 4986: 0.2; 91.2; 97.4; 92.5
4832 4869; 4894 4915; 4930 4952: -0.5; 98.1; 102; 100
